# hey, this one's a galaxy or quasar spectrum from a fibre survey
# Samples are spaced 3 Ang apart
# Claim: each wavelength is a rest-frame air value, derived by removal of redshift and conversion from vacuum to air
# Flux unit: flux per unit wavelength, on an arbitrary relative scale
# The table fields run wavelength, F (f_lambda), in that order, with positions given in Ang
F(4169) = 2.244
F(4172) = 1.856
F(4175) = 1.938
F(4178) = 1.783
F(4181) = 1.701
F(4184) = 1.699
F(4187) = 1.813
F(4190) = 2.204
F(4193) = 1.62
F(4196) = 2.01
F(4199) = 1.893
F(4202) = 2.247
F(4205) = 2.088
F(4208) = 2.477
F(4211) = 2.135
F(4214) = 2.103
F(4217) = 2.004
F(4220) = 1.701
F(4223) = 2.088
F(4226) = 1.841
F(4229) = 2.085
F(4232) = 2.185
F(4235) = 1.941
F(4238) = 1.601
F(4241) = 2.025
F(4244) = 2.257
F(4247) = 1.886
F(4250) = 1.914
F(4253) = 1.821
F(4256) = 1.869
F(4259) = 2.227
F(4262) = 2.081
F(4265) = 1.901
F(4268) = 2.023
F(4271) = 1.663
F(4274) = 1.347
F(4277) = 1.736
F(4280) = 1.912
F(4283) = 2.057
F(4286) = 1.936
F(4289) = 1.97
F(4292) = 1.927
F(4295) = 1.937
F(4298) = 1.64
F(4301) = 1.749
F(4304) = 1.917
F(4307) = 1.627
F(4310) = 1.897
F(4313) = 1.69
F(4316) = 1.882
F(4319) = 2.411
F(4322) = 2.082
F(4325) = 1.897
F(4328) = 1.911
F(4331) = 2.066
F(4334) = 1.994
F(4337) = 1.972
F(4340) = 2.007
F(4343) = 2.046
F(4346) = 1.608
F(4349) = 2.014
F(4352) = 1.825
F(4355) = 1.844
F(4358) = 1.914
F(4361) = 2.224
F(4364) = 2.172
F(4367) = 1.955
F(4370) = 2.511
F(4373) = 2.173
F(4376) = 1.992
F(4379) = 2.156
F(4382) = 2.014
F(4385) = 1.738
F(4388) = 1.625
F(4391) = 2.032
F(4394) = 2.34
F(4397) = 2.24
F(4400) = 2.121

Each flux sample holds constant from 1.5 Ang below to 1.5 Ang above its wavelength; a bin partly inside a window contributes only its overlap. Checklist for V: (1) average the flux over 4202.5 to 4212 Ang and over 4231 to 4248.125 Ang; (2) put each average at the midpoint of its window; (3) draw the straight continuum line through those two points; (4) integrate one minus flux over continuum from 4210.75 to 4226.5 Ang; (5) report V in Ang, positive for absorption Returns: 1.3 Ang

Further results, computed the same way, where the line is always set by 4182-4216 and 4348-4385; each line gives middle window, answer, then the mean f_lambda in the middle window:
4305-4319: 1.34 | 1.85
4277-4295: 0.87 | 1.94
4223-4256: 1.16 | 1.96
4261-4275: 1.55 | 1.81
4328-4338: 0.24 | 2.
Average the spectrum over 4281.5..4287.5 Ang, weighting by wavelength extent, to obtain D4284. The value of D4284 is 2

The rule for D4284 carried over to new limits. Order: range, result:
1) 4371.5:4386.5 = 2.01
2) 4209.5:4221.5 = 1.99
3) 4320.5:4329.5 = 1.96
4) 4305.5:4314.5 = 1.74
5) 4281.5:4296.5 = 1.97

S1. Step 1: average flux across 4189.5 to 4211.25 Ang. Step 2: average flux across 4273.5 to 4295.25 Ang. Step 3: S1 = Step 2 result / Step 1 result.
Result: 0.9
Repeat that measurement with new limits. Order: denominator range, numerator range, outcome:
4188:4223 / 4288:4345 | 0.94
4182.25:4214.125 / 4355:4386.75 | 1.02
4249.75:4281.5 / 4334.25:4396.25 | 1.08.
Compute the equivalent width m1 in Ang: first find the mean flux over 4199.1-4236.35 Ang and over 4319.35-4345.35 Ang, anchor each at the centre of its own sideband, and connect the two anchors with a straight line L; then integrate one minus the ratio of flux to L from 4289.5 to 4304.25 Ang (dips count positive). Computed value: 1.4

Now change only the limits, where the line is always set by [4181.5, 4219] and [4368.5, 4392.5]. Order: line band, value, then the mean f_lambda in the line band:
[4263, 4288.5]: 2.36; 1.83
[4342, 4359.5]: 1.35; 1.87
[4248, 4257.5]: 0.70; 1.87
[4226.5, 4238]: 0.15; 1.99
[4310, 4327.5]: 0.38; 1.98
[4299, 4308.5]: 1.24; 1.76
